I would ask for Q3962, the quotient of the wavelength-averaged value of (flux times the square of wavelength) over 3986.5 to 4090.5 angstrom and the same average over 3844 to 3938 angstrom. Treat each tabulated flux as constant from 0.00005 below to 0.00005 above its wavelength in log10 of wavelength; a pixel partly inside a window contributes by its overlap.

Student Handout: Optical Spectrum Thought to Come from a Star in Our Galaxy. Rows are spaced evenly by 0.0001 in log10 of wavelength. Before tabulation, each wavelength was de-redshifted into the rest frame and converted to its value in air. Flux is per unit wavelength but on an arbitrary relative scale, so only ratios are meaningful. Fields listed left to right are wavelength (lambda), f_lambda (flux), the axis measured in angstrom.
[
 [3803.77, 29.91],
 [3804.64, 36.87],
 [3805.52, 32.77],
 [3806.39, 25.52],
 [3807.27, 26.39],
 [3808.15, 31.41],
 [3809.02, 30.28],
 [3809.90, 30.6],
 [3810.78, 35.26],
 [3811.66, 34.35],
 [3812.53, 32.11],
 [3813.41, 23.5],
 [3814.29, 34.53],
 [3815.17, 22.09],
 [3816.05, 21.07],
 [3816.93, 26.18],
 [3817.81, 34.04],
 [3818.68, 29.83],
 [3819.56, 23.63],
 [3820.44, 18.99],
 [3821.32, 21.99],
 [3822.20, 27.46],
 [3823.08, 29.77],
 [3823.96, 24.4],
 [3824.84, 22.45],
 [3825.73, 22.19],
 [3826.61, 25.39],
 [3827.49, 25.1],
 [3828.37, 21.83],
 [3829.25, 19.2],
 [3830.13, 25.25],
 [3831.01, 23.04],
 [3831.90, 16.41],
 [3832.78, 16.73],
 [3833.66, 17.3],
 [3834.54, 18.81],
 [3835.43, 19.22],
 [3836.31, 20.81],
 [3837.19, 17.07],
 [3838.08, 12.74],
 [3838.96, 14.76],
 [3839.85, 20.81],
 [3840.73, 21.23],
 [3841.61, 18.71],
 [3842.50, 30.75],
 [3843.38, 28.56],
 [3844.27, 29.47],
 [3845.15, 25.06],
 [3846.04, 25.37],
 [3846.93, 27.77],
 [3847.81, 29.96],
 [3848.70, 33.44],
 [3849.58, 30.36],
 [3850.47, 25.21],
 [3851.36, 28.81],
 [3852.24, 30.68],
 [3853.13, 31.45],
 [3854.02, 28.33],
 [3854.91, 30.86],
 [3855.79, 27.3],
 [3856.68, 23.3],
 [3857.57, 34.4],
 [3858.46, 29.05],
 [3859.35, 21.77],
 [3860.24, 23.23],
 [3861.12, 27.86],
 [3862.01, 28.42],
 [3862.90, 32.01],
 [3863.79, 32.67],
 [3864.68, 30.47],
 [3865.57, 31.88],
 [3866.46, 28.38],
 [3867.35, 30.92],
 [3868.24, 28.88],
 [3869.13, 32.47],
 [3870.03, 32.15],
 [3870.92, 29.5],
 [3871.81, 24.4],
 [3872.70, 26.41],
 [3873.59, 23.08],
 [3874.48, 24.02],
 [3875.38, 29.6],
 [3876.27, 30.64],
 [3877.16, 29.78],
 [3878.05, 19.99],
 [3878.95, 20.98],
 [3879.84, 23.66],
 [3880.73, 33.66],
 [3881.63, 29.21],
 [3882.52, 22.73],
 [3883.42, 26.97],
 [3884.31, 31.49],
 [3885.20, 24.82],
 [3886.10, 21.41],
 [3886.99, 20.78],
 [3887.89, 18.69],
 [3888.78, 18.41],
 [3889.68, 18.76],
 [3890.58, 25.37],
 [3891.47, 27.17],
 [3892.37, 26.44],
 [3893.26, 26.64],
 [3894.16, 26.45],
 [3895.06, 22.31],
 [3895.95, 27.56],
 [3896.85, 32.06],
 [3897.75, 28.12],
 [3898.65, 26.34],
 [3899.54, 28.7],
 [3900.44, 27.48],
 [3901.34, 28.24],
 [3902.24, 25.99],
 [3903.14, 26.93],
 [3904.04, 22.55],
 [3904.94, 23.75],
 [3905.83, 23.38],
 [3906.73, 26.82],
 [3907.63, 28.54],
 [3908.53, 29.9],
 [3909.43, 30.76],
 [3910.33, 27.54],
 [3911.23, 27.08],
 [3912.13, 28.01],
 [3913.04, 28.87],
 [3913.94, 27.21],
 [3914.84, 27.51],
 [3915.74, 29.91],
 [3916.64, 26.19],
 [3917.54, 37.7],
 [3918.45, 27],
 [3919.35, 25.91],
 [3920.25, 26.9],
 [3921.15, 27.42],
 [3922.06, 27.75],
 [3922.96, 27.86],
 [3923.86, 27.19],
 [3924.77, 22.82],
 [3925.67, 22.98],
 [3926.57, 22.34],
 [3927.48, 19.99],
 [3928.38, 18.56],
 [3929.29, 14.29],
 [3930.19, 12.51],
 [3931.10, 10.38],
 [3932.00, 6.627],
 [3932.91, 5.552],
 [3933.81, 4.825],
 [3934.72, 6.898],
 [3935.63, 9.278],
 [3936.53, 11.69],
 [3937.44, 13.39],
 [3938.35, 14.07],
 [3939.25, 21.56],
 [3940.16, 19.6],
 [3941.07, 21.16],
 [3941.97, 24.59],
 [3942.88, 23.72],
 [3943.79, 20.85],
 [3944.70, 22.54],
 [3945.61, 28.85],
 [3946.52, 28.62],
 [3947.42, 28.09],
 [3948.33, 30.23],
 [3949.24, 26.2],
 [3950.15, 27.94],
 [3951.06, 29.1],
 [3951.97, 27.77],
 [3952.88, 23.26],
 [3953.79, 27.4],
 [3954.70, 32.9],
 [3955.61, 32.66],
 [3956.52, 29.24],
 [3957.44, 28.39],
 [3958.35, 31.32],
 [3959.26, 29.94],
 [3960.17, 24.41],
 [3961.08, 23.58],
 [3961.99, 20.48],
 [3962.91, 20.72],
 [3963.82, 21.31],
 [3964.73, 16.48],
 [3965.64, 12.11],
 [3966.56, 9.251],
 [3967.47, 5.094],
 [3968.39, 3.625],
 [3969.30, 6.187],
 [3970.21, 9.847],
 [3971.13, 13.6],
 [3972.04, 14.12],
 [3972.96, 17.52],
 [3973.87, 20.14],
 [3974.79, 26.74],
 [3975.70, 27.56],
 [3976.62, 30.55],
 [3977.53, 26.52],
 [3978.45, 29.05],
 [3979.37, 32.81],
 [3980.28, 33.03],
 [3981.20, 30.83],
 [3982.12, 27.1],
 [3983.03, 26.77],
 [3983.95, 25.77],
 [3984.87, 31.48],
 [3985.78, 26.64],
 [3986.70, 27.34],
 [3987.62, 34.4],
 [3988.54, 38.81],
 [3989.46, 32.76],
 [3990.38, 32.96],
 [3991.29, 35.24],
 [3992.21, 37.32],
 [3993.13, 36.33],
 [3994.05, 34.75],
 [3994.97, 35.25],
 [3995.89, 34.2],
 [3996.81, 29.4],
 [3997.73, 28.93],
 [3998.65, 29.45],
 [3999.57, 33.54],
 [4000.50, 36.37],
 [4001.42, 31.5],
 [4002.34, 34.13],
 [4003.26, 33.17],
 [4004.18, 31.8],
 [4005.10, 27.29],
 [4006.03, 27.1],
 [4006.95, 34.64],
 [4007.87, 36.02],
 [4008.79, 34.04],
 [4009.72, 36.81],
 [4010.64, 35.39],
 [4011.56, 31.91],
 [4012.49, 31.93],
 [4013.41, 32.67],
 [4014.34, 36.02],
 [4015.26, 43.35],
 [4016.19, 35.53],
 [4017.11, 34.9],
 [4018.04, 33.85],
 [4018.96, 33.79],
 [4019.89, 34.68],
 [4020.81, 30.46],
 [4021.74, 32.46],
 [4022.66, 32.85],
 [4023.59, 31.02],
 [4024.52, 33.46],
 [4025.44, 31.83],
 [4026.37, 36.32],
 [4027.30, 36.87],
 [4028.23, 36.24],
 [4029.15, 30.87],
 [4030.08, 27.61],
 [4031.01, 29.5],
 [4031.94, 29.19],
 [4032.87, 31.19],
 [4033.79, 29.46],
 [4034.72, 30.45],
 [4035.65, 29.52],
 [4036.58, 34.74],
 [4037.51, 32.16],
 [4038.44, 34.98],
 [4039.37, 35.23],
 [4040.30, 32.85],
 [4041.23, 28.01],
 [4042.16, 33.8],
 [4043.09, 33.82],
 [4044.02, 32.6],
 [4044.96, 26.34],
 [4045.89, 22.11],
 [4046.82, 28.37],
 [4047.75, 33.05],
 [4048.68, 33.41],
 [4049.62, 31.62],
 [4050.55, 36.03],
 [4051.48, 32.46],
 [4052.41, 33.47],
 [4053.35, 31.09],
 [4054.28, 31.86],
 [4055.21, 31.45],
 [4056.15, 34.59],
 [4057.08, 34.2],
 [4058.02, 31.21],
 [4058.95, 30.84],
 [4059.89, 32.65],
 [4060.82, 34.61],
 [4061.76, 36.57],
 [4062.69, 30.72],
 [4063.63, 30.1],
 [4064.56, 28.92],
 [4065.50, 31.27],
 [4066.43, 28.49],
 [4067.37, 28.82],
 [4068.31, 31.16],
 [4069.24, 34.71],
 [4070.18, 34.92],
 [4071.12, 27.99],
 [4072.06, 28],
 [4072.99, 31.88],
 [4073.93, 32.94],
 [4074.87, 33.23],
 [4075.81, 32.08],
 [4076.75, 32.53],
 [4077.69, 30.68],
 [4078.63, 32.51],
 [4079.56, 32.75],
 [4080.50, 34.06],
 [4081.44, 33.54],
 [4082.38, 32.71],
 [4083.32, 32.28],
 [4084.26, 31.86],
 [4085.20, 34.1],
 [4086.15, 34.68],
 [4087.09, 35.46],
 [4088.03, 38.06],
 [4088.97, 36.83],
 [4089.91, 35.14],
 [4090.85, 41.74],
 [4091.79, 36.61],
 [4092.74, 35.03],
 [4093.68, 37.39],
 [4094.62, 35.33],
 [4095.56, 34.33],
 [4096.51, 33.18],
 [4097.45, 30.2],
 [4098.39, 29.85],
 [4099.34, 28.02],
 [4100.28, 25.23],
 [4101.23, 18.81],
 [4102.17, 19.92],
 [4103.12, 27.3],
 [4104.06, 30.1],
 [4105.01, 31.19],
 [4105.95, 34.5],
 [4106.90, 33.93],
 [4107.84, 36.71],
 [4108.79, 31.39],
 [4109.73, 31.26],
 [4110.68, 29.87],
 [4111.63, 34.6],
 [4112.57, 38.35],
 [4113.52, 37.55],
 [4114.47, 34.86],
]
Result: 1.39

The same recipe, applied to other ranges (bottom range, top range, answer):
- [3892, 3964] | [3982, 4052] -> 1.41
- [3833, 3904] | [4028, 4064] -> 1.33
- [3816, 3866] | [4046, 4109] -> 1.44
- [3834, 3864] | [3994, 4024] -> 1.40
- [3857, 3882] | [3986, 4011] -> 1.26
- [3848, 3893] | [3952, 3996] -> 0.99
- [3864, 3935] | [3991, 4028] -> 1.42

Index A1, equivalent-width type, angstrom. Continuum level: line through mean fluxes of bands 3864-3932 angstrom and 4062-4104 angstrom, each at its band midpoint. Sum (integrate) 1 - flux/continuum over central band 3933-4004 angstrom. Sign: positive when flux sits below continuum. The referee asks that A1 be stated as 8.4 angstrom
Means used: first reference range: 25.9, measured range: 25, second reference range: 32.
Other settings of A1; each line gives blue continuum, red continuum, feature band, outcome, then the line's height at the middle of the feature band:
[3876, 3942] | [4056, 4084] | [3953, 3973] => 4.99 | 26.3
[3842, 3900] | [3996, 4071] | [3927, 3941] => 7.85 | 29.3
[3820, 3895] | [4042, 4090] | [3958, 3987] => 7.29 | 29.2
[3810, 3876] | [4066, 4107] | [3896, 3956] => 9.09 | 28.1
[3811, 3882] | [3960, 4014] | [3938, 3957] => 0.82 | 27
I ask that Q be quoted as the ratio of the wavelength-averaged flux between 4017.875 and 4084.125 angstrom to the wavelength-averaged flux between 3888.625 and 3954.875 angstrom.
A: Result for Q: 1.3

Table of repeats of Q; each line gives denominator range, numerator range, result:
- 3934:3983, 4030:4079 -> 1.43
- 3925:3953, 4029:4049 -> 1.60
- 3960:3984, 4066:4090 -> 1.60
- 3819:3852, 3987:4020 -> 1.45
